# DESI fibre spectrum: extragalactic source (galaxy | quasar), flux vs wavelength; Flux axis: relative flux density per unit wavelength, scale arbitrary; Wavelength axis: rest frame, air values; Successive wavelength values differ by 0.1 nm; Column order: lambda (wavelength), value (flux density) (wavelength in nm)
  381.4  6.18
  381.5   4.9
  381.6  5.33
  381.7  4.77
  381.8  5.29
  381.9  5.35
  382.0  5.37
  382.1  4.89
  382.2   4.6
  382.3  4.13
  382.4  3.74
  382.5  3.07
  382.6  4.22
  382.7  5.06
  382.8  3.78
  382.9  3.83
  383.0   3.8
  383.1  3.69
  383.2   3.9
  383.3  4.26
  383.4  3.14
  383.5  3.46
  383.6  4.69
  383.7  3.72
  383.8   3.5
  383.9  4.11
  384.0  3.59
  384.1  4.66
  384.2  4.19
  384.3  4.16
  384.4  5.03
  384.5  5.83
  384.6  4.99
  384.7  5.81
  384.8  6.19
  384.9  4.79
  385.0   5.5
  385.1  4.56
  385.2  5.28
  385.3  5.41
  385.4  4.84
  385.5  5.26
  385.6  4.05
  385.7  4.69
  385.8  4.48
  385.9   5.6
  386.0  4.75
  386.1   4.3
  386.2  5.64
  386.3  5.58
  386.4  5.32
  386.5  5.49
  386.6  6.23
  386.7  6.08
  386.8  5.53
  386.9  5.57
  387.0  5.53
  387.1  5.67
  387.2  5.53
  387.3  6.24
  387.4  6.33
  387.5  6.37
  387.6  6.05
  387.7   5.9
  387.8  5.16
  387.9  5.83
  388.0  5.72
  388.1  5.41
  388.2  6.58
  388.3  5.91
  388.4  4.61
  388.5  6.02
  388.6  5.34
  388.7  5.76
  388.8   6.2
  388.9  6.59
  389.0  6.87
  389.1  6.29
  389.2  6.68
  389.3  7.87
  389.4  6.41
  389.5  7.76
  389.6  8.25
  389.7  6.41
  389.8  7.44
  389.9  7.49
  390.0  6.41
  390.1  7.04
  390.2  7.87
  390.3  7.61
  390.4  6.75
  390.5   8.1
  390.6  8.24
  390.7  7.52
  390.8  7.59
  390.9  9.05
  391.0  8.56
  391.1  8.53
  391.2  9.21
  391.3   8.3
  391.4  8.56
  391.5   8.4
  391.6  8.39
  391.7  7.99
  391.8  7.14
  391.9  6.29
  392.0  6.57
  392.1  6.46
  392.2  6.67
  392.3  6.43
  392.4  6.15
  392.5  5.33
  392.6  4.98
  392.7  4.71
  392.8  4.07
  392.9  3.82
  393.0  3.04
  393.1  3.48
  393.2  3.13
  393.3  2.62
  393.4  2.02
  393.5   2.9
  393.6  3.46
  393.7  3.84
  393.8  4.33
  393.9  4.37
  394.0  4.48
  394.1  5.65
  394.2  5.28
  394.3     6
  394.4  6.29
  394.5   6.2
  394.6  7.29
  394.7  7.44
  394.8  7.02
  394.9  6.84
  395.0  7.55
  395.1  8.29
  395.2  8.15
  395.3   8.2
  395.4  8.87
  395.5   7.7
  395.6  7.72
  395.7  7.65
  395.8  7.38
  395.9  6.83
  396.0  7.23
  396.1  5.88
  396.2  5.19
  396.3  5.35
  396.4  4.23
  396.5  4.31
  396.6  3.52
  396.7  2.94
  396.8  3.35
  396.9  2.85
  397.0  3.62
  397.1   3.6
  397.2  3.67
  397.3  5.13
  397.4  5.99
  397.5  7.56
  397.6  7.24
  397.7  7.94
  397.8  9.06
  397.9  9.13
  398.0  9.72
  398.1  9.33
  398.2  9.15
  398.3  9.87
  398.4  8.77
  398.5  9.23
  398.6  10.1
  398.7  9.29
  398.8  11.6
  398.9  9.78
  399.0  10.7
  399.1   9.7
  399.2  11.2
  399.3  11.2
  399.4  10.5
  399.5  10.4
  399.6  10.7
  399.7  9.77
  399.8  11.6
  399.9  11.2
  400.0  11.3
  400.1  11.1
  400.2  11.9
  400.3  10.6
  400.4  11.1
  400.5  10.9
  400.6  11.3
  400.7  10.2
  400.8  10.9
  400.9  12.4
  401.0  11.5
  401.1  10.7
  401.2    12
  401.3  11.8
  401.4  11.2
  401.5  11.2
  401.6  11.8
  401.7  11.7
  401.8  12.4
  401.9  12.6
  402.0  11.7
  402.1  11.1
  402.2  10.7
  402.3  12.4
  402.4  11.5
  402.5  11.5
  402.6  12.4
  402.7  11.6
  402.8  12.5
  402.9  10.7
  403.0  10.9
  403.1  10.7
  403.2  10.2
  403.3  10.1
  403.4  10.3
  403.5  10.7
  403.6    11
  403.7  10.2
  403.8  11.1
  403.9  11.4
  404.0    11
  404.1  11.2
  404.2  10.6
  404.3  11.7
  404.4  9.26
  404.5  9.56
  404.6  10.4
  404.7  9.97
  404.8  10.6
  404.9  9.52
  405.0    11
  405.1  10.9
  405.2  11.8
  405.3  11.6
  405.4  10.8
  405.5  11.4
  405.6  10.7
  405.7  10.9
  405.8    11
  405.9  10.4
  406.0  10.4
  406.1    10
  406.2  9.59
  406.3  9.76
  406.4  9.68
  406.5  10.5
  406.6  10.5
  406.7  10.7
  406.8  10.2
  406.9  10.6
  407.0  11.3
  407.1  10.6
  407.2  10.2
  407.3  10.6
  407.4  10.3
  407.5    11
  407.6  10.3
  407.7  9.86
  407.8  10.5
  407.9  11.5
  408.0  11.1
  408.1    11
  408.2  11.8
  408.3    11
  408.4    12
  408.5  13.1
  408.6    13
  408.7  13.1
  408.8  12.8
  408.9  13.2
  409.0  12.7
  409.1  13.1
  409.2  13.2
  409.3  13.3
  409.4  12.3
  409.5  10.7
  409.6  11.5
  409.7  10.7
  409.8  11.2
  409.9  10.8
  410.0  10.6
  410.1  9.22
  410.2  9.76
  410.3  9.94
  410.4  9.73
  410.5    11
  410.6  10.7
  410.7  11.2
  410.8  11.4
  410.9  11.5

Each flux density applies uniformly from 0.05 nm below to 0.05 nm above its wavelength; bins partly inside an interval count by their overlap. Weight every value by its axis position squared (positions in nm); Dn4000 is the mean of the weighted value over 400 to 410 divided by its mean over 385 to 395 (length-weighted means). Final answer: 2.00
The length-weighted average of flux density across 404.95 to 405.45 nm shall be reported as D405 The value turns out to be 11.2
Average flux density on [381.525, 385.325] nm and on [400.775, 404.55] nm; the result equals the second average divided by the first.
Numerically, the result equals 2.48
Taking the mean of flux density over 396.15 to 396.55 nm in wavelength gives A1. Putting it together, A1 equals 4.77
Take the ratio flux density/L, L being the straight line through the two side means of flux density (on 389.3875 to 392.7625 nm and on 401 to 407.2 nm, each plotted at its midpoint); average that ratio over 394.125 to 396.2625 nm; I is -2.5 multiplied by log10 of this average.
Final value 0.194 mag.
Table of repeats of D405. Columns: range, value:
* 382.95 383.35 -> 3.91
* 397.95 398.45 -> 9.37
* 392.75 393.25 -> 3.51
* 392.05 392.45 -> 6.43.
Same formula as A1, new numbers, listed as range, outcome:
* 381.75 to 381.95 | 5.32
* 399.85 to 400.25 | 11.4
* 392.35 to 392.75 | 5.29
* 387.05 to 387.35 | 5.81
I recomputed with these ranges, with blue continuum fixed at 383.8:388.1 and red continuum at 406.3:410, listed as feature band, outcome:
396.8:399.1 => 0.10 mag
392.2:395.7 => 0.33 mag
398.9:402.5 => -0.20 mag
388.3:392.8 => -0.08 mag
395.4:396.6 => 0.26 mag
